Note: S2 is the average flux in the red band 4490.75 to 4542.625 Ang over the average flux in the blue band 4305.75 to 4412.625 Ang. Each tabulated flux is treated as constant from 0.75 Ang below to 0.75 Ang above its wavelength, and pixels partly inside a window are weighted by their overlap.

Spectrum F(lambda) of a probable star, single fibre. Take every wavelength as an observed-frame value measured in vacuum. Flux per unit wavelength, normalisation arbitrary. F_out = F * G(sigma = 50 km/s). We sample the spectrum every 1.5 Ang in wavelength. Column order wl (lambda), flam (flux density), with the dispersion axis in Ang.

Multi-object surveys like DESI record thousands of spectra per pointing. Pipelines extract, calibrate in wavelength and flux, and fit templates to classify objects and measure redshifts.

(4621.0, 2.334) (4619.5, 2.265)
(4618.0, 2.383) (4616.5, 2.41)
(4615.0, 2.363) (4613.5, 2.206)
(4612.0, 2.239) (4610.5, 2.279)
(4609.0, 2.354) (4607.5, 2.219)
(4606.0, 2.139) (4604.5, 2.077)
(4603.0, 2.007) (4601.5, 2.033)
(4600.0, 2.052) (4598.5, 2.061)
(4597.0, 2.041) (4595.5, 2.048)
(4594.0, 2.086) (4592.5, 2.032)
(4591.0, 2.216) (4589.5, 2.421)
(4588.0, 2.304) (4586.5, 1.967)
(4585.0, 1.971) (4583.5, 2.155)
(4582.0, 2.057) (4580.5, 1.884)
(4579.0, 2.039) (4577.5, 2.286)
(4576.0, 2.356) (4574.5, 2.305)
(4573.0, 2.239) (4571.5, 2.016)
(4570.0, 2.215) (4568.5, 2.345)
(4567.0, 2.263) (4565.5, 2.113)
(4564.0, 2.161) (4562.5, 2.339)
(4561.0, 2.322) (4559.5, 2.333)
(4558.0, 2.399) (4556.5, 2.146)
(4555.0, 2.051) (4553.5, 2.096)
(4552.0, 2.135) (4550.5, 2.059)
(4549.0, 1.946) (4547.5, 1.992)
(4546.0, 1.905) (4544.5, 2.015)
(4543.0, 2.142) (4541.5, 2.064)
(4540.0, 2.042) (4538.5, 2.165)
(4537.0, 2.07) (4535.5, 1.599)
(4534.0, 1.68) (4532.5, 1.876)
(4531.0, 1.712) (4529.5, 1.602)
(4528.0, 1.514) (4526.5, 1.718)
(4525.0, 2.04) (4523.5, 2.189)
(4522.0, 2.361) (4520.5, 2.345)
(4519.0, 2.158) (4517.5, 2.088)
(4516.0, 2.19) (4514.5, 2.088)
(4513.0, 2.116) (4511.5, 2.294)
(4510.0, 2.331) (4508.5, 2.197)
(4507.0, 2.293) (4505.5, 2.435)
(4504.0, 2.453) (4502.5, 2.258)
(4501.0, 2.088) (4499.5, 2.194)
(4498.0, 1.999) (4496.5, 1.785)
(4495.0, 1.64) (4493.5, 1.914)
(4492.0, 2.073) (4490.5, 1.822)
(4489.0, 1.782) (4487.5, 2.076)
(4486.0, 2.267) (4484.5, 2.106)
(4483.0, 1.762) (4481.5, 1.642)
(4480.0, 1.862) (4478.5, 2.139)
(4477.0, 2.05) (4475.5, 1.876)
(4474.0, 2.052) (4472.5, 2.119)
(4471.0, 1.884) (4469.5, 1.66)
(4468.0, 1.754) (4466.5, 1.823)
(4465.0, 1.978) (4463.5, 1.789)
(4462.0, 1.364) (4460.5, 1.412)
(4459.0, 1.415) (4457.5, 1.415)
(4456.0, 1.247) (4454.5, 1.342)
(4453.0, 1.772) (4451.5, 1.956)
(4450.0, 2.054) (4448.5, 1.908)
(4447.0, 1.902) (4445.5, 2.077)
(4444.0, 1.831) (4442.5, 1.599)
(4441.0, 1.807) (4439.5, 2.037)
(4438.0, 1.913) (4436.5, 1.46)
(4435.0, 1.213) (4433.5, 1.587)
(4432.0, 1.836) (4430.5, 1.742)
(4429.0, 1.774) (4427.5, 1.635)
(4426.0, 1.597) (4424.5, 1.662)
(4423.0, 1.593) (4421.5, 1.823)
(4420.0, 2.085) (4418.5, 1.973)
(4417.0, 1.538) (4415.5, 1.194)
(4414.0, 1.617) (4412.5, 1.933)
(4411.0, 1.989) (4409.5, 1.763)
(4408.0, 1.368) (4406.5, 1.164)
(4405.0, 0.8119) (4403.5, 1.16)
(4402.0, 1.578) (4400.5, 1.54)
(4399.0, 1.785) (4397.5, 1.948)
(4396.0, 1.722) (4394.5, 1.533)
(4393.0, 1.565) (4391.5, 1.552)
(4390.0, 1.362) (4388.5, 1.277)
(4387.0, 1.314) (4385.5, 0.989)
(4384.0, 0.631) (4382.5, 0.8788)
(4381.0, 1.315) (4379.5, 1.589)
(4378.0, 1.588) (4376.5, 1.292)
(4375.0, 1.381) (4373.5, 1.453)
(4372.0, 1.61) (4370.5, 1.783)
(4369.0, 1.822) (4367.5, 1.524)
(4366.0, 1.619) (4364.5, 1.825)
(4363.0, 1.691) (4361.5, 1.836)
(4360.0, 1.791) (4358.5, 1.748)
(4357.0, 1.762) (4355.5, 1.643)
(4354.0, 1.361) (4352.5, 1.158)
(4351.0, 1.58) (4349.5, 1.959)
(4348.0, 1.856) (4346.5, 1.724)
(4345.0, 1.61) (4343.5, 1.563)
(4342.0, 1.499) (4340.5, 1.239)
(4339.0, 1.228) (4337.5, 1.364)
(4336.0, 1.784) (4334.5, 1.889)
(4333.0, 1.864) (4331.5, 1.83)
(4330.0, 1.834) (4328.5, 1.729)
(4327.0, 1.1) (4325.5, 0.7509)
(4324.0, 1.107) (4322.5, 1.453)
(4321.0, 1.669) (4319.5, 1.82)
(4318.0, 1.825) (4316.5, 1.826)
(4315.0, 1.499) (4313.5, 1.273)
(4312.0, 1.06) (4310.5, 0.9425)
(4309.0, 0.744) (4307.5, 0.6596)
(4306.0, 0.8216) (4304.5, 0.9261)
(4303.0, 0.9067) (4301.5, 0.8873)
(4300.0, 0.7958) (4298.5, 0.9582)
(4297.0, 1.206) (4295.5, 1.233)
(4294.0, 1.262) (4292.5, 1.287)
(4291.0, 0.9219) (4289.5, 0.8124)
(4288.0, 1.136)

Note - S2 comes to 1.4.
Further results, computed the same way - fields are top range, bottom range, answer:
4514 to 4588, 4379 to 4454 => 1.30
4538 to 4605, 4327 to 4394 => 1.39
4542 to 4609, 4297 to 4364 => 1.50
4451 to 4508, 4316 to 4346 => 1.22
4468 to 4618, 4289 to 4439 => 1.42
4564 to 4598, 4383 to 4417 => 1.49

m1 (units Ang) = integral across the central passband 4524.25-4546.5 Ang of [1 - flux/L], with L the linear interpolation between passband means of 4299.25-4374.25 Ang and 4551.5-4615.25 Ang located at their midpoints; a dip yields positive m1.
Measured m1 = 1.7 Ang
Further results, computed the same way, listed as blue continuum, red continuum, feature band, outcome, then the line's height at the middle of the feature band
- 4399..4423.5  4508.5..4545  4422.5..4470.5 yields 0.5 Ang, 1.71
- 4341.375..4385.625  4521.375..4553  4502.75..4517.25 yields -2.9 Ang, 1.88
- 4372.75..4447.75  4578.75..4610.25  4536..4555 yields -0.8 Ang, 1.96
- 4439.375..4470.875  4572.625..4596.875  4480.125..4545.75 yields -4.1 Ang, 1.91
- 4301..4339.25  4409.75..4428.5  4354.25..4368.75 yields -2.0 Ang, 1.5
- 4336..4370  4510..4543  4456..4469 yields 1.8 Ang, 1.86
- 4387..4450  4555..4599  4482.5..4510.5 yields -2.5 Ang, 1.91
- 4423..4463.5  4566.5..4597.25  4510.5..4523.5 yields -1.9 Ang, 1.93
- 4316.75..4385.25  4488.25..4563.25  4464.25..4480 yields -0.2 Ang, 1.9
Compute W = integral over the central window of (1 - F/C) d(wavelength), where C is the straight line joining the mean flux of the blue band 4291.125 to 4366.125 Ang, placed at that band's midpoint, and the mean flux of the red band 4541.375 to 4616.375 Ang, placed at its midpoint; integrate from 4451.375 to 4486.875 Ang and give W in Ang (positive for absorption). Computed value 1.1 Ang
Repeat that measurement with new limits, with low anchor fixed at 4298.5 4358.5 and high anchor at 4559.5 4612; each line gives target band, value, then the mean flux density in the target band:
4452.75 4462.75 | 2.10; 1.41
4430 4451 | -0.66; 1.79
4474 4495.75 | -0.84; 1.93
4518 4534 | 0.34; 1.94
